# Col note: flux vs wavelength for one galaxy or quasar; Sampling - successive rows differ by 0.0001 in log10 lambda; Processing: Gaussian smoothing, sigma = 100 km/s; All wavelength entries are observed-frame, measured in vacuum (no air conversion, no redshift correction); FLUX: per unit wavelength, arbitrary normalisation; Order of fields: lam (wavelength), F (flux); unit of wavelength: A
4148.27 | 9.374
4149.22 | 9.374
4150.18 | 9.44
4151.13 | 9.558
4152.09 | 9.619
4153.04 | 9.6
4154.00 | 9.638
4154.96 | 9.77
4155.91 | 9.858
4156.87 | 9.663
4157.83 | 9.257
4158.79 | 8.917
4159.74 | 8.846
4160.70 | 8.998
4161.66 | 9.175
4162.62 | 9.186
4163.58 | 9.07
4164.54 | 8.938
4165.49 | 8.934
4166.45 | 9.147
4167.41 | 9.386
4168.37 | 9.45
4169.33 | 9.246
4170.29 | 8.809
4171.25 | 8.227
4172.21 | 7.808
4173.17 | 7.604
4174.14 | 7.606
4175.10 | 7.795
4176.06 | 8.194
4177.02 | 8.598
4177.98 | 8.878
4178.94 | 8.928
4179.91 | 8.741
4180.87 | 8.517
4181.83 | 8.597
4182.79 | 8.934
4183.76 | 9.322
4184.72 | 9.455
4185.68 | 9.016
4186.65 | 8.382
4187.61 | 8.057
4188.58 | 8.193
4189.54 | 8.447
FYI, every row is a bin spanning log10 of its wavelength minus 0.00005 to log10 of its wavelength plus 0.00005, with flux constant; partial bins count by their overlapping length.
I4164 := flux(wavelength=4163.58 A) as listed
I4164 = 9.07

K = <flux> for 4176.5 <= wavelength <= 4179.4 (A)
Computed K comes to 8.81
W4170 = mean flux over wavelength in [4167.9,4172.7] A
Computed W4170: 8.71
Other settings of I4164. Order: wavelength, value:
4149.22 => 9.374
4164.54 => 8.938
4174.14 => 7.606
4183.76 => 9.322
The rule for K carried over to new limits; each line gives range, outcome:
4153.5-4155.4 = 9.67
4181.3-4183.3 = 8.76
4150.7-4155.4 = 9.63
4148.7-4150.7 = 9.44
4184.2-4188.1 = 8.73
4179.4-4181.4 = 8.62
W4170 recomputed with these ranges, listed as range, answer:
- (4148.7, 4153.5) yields 9.53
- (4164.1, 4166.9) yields 9.03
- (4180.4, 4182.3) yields 8.57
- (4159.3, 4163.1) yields 9.04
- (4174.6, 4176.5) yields 8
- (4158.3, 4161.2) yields 8.93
